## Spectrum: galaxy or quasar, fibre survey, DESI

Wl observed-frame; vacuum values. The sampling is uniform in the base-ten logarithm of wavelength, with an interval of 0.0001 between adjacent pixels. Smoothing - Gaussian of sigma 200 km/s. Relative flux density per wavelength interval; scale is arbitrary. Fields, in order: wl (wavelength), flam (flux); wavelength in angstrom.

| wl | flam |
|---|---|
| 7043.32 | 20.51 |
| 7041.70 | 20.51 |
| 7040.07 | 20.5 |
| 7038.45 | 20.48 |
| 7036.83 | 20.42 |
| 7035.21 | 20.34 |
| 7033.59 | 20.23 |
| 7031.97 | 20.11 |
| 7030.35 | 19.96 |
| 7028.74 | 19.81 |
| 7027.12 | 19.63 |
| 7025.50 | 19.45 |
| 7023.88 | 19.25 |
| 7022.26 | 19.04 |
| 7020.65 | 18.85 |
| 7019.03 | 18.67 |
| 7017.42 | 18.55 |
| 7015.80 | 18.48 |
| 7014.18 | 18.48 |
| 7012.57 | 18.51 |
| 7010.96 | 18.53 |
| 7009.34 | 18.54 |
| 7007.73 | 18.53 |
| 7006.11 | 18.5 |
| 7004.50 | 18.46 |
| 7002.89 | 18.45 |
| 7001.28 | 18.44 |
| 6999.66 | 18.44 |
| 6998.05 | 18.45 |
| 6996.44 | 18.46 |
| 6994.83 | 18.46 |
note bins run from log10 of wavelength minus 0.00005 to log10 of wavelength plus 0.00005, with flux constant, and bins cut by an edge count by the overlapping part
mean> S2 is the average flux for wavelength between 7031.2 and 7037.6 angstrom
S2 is 20.3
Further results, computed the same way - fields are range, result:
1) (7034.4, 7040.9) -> 20.4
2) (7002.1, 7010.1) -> 18.5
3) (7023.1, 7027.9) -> 19.4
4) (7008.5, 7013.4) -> 18.6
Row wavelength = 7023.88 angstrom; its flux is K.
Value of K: 19.25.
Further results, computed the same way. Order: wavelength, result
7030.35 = 19.96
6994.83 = 18.46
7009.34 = 18.54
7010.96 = 18.53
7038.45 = 20.48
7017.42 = 18.55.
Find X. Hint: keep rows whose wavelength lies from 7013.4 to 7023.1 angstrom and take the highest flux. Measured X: 19.04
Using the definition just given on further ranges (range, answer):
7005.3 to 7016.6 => 18.54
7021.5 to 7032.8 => 20.11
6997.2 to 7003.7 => 18.45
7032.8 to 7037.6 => 20.42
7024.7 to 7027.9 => 19.63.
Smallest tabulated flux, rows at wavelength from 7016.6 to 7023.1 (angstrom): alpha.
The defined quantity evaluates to 18.55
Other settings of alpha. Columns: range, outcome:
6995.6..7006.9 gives 18.44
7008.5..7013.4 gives 18.51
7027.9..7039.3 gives 19.81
